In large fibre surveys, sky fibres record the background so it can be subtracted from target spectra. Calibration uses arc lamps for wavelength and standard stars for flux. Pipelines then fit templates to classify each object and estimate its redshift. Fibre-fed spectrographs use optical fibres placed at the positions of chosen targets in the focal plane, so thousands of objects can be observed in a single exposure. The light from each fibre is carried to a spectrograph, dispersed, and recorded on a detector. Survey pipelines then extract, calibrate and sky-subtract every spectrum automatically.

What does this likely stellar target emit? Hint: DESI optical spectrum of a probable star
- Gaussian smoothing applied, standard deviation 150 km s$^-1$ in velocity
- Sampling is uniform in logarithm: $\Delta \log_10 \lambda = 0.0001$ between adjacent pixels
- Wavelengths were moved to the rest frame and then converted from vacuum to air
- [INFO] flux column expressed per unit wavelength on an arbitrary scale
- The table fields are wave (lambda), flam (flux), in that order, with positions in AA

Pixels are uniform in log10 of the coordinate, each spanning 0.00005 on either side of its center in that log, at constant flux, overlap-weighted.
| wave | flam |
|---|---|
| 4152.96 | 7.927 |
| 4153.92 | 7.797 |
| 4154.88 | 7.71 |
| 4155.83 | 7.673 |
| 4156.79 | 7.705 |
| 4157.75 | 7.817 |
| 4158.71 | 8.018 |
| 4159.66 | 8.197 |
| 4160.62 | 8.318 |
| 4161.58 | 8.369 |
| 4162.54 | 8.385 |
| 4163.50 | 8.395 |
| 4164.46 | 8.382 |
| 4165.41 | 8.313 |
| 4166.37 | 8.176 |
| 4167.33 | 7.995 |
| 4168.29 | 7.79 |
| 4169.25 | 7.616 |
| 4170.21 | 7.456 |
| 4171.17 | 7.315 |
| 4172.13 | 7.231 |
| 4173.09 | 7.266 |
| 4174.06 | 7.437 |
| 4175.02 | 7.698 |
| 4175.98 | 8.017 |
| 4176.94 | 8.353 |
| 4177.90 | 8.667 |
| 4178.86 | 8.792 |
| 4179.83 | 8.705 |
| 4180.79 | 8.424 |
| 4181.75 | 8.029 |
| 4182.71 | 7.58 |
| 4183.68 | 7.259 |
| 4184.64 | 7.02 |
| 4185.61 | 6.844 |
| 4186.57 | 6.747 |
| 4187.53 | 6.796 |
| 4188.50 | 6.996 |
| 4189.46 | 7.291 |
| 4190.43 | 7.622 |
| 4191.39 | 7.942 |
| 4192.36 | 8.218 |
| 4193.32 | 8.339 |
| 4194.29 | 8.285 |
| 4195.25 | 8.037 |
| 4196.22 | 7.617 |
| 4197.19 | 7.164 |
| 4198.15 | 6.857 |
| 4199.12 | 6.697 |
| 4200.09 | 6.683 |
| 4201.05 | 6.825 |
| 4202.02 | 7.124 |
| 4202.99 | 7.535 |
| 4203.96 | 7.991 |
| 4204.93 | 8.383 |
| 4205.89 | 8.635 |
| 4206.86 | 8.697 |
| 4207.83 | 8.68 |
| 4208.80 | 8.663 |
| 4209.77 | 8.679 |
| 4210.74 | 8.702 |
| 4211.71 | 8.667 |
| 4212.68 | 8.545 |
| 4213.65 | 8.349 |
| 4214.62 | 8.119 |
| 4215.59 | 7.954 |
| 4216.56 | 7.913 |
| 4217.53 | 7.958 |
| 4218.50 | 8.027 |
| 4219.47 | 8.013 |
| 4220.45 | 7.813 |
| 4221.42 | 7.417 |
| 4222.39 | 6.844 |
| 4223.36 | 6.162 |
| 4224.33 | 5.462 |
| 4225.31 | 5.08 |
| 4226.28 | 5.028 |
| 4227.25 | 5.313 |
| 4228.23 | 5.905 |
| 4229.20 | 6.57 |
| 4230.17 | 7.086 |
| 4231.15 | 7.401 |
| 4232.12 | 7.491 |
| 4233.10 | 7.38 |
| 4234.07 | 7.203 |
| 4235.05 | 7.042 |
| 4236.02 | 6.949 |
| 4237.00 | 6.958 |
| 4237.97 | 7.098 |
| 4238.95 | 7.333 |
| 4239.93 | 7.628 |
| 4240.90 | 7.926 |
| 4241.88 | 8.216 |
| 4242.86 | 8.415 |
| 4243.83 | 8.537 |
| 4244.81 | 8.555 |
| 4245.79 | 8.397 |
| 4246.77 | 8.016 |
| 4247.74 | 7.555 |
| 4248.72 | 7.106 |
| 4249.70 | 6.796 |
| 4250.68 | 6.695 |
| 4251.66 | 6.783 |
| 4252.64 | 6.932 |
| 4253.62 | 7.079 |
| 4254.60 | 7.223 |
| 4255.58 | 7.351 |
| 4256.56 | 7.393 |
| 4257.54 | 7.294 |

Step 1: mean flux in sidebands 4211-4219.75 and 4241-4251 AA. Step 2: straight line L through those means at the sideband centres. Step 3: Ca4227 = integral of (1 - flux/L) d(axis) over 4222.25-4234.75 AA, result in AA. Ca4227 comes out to 2.6 AA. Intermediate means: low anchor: 8.19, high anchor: 7.85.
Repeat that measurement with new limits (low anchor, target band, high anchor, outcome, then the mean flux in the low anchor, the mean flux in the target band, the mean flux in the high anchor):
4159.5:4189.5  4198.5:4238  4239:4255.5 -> 1.5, 7.81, 7.39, 7.6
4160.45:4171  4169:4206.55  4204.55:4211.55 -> 3.3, 8.08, 7.63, 8.64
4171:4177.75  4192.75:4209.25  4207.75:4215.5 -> 1.0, 7.68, 7.78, 8.51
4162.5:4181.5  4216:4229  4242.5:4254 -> 1.7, 8.01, 6.69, 7.57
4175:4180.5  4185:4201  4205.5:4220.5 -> 2.0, 8.43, 7.37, 8.35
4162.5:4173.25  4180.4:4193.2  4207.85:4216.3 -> 1.0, 7.86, 7.46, 8.46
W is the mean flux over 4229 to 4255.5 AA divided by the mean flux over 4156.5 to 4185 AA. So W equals 0.9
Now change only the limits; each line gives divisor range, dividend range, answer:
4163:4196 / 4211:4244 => 0.93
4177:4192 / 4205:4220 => 1.09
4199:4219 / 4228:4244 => 0.91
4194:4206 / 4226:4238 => 0.90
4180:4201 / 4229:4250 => 1.01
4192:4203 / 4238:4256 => 1.02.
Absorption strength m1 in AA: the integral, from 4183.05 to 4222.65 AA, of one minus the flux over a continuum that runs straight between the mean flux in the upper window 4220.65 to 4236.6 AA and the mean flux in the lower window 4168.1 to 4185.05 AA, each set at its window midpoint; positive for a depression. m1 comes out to -3.35 AA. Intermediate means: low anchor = 7.82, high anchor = 6.55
